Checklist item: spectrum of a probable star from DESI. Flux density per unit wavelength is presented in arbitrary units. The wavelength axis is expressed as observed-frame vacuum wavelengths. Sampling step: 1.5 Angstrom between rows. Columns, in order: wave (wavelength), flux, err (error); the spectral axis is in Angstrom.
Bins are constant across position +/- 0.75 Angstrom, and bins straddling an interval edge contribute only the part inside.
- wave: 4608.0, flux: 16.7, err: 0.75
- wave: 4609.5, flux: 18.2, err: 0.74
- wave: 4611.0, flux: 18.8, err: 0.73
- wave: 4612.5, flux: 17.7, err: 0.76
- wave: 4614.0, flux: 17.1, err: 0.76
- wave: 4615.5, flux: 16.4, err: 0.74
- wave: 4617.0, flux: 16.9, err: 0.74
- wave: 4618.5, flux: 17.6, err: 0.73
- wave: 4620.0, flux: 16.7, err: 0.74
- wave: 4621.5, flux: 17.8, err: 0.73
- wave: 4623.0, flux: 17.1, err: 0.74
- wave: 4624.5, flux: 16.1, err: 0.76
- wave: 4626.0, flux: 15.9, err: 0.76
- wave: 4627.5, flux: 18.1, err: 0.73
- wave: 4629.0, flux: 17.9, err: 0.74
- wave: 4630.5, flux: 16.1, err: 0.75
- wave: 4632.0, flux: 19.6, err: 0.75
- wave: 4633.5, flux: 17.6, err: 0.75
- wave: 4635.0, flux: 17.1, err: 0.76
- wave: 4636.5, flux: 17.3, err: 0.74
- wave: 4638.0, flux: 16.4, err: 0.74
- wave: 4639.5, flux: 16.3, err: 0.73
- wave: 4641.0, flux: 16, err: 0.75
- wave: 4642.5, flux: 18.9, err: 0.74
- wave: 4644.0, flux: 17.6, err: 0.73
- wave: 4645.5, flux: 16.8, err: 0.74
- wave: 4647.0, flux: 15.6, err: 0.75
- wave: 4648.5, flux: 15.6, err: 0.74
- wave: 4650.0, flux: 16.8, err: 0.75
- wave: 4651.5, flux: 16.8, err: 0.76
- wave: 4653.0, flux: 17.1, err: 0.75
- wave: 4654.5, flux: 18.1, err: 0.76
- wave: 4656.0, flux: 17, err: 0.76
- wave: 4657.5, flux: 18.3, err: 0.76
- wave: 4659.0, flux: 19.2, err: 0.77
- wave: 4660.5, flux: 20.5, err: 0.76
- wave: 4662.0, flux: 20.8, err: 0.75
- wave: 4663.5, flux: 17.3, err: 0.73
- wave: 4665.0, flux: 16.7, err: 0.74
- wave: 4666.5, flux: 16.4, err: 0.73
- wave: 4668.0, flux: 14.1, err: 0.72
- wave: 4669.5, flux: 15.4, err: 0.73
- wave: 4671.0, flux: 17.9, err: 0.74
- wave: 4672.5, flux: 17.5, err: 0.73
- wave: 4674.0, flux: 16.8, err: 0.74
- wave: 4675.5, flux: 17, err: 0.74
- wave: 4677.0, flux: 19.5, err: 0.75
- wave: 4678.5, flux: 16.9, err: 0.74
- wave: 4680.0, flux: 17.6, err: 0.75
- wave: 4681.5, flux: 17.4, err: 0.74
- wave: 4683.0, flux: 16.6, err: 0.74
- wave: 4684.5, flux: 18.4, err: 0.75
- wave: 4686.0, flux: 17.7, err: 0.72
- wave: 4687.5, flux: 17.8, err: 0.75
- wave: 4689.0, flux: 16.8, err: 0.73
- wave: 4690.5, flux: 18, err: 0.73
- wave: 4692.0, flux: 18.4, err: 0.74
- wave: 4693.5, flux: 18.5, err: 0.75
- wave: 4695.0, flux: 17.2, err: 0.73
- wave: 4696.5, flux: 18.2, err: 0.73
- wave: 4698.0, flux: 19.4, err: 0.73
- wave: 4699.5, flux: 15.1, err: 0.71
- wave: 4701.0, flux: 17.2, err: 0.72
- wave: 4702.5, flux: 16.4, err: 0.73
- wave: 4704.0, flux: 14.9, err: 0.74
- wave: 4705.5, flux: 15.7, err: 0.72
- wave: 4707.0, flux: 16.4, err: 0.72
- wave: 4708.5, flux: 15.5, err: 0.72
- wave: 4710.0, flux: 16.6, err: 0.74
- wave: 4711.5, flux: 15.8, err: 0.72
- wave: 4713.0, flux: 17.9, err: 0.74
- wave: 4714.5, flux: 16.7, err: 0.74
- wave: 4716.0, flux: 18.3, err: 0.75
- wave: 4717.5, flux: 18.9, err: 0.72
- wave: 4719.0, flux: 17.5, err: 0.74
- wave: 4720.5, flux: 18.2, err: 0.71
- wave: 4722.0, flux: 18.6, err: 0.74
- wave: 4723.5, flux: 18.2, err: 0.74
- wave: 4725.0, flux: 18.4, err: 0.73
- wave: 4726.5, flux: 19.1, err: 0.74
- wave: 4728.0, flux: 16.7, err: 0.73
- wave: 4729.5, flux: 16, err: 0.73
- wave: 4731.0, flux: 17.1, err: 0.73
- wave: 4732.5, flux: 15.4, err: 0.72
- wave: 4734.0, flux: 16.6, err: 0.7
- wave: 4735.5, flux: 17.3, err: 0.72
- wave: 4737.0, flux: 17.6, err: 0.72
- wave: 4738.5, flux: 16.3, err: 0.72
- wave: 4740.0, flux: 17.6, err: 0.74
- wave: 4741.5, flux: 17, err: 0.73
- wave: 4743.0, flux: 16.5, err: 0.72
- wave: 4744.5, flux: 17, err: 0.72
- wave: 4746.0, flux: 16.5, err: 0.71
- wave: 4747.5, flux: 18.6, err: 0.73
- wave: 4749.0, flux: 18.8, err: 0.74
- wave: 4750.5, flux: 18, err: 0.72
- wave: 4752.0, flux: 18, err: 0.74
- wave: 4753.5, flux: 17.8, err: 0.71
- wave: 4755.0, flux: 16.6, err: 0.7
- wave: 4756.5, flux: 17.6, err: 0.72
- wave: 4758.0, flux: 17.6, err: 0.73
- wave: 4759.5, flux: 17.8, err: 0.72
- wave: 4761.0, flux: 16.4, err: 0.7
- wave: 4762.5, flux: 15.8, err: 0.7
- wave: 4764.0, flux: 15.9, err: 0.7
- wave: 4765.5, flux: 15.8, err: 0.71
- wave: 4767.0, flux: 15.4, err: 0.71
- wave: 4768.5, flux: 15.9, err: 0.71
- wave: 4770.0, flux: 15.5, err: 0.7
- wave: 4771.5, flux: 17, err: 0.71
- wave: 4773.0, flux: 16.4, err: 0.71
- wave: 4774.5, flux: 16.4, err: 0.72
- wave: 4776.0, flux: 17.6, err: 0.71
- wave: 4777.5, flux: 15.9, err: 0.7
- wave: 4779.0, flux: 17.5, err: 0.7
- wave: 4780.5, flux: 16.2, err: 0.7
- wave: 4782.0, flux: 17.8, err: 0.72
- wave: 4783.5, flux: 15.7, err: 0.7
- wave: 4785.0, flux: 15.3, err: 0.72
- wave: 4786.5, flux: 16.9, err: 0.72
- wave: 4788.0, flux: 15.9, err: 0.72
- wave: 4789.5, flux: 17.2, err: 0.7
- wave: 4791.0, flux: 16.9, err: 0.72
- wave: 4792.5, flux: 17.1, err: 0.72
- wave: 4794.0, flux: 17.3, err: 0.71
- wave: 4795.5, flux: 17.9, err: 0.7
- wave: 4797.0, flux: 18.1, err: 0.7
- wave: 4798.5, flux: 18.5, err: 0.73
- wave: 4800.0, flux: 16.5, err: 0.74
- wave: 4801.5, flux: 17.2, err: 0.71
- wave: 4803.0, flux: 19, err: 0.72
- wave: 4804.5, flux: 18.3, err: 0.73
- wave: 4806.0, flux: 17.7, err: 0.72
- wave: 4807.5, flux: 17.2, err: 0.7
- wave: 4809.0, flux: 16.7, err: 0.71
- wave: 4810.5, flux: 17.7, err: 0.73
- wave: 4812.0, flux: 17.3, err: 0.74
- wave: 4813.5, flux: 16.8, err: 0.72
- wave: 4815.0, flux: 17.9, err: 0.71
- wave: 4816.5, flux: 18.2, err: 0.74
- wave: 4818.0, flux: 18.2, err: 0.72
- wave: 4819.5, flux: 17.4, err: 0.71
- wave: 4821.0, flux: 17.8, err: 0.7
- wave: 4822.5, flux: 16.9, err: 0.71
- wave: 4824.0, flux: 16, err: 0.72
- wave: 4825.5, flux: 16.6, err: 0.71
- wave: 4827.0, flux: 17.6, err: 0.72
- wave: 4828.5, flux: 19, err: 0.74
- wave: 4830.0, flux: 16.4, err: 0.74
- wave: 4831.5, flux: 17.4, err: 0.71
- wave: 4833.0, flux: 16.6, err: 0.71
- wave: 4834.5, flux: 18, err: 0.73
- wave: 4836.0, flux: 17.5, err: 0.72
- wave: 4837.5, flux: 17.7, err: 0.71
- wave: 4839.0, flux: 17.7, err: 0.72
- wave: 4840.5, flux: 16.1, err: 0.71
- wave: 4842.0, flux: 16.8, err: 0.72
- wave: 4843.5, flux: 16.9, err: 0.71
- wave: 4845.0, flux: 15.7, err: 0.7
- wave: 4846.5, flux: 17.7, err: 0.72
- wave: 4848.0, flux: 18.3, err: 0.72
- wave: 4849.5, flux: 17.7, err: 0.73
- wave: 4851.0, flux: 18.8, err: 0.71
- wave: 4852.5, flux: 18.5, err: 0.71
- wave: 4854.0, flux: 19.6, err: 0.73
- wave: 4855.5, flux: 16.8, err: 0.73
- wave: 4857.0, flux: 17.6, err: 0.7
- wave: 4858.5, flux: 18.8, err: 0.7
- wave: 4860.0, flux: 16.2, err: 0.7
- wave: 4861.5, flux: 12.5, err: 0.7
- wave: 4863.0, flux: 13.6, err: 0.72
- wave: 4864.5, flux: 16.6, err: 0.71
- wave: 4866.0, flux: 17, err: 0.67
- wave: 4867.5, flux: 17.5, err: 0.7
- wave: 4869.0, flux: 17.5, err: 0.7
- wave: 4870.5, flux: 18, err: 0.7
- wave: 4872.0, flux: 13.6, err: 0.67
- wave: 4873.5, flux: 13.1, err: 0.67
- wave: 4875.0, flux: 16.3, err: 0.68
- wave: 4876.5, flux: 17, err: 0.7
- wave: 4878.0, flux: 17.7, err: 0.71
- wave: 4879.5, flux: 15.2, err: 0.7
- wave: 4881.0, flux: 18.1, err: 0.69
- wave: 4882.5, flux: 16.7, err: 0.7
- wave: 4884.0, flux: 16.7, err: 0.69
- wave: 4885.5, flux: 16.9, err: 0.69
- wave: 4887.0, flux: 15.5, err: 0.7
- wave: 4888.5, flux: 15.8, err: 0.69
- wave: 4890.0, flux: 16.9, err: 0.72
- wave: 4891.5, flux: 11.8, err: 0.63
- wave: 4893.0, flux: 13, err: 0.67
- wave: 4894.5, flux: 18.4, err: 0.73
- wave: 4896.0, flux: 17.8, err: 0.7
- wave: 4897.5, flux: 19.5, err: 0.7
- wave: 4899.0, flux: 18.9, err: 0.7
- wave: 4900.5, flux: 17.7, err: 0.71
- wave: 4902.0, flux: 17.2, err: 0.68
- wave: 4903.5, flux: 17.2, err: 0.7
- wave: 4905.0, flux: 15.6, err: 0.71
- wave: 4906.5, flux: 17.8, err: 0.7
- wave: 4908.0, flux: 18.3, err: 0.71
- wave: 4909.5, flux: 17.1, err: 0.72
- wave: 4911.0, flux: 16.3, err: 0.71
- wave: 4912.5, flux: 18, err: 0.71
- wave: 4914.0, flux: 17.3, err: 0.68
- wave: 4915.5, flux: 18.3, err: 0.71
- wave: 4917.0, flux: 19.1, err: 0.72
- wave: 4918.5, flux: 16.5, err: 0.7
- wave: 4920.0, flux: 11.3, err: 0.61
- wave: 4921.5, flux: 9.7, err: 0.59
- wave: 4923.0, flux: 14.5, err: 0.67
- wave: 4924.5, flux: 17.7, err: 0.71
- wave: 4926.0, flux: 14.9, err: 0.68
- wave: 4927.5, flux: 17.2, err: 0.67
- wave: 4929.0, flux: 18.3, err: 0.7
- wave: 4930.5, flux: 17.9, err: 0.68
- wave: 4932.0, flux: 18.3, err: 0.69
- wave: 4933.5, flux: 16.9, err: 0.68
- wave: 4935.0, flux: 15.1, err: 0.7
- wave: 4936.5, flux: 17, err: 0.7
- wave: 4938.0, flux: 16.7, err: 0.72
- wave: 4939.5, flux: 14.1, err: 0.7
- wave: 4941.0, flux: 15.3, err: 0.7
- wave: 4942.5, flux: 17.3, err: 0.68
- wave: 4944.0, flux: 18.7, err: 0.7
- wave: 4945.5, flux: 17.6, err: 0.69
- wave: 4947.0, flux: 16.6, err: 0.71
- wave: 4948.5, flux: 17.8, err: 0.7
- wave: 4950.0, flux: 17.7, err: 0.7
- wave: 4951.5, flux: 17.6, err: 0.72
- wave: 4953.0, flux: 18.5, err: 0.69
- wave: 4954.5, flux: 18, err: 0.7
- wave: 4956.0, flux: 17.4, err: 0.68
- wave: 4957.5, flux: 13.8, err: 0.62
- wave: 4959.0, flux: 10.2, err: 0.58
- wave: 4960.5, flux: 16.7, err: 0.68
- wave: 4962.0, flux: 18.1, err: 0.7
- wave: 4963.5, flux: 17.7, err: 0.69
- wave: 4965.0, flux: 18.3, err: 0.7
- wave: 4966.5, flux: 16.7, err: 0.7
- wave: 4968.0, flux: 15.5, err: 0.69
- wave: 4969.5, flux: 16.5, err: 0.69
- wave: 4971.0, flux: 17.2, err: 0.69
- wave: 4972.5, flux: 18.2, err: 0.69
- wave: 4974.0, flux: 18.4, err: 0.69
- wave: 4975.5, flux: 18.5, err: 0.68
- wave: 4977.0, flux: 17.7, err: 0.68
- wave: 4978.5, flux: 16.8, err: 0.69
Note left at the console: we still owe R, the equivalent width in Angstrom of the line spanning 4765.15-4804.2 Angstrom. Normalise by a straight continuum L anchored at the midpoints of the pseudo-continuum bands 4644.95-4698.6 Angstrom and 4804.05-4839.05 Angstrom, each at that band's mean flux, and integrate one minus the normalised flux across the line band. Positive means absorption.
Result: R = 1.38 Angstrom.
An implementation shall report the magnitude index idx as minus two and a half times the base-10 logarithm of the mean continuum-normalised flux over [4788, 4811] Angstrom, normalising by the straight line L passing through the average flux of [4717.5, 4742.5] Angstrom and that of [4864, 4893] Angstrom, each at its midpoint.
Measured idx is -0.04 mag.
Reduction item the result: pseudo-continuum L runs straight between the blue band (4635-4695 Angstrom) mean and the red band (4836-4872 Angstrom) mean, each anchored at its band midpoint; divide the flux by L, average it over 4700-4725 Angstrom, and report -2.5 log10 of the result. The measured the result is 0.014 mag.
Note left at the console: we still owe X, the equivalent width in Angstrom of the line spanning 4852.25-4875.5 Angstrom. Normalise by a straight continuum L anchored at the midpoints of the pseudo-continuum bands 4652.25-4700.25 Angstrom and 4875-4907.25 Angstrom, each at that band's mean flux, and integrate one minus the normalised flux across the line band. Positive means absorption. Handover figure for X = 0.59 Angstrom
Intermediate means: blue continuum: 17.6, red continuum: 16.7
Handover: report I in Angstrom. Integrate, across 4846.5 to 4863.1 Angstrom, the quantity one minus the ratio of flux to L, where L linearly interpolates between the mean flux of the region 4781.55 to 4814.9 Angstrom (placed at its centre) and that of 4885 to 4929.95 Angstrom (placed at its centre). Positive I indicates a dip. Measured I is -0.4 Angstrom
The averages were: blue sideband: 17.2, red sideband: 16.5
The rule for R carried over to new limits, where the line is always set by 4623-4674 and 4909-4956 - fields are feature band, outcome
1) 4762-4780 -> 0.8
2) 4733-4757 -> -0.4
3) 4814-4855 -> -1.5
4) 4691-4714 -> 0.3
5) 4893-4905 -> -0.6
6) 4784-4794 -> 0.2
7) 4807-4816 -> -0.2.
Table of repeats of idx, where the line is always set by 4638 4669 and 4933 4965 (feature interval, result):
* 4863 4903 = 0.02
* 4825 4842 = -0.03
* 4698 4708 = 0.06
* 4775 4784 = 0.01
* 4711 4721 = -0.03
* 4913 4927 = 0.08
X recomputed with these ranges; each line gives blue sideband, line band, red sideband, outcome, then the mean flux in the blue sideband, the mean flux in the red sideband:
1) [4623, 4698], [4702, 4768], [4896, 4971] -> 0.62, 17.4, 16.8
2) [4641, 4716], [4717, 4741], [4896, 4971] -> -0.43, 17.2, 16.8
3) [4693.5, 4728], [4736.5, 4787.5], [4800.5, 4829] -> 1.68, 17.3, 17.5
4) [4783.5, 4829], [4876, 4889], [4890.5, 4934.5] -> 0.15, 17.3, 16.6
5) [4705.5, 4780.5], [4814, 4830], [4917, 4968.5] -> -0.68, 17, 16.4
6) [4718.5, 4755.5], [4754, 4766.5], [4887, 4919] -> 0.49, 17.4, 17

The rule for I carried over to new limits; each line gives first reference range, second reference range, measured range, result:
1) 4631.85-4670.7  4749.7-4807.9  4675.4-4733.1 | -0.7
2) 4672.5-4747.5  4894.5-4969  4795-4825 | -0.9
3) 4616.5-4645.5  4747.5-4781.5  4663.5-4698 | -0.6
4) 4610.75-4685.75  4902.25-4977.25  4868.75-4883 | 0.5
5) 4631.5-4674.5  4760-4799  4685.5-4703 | -0.5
